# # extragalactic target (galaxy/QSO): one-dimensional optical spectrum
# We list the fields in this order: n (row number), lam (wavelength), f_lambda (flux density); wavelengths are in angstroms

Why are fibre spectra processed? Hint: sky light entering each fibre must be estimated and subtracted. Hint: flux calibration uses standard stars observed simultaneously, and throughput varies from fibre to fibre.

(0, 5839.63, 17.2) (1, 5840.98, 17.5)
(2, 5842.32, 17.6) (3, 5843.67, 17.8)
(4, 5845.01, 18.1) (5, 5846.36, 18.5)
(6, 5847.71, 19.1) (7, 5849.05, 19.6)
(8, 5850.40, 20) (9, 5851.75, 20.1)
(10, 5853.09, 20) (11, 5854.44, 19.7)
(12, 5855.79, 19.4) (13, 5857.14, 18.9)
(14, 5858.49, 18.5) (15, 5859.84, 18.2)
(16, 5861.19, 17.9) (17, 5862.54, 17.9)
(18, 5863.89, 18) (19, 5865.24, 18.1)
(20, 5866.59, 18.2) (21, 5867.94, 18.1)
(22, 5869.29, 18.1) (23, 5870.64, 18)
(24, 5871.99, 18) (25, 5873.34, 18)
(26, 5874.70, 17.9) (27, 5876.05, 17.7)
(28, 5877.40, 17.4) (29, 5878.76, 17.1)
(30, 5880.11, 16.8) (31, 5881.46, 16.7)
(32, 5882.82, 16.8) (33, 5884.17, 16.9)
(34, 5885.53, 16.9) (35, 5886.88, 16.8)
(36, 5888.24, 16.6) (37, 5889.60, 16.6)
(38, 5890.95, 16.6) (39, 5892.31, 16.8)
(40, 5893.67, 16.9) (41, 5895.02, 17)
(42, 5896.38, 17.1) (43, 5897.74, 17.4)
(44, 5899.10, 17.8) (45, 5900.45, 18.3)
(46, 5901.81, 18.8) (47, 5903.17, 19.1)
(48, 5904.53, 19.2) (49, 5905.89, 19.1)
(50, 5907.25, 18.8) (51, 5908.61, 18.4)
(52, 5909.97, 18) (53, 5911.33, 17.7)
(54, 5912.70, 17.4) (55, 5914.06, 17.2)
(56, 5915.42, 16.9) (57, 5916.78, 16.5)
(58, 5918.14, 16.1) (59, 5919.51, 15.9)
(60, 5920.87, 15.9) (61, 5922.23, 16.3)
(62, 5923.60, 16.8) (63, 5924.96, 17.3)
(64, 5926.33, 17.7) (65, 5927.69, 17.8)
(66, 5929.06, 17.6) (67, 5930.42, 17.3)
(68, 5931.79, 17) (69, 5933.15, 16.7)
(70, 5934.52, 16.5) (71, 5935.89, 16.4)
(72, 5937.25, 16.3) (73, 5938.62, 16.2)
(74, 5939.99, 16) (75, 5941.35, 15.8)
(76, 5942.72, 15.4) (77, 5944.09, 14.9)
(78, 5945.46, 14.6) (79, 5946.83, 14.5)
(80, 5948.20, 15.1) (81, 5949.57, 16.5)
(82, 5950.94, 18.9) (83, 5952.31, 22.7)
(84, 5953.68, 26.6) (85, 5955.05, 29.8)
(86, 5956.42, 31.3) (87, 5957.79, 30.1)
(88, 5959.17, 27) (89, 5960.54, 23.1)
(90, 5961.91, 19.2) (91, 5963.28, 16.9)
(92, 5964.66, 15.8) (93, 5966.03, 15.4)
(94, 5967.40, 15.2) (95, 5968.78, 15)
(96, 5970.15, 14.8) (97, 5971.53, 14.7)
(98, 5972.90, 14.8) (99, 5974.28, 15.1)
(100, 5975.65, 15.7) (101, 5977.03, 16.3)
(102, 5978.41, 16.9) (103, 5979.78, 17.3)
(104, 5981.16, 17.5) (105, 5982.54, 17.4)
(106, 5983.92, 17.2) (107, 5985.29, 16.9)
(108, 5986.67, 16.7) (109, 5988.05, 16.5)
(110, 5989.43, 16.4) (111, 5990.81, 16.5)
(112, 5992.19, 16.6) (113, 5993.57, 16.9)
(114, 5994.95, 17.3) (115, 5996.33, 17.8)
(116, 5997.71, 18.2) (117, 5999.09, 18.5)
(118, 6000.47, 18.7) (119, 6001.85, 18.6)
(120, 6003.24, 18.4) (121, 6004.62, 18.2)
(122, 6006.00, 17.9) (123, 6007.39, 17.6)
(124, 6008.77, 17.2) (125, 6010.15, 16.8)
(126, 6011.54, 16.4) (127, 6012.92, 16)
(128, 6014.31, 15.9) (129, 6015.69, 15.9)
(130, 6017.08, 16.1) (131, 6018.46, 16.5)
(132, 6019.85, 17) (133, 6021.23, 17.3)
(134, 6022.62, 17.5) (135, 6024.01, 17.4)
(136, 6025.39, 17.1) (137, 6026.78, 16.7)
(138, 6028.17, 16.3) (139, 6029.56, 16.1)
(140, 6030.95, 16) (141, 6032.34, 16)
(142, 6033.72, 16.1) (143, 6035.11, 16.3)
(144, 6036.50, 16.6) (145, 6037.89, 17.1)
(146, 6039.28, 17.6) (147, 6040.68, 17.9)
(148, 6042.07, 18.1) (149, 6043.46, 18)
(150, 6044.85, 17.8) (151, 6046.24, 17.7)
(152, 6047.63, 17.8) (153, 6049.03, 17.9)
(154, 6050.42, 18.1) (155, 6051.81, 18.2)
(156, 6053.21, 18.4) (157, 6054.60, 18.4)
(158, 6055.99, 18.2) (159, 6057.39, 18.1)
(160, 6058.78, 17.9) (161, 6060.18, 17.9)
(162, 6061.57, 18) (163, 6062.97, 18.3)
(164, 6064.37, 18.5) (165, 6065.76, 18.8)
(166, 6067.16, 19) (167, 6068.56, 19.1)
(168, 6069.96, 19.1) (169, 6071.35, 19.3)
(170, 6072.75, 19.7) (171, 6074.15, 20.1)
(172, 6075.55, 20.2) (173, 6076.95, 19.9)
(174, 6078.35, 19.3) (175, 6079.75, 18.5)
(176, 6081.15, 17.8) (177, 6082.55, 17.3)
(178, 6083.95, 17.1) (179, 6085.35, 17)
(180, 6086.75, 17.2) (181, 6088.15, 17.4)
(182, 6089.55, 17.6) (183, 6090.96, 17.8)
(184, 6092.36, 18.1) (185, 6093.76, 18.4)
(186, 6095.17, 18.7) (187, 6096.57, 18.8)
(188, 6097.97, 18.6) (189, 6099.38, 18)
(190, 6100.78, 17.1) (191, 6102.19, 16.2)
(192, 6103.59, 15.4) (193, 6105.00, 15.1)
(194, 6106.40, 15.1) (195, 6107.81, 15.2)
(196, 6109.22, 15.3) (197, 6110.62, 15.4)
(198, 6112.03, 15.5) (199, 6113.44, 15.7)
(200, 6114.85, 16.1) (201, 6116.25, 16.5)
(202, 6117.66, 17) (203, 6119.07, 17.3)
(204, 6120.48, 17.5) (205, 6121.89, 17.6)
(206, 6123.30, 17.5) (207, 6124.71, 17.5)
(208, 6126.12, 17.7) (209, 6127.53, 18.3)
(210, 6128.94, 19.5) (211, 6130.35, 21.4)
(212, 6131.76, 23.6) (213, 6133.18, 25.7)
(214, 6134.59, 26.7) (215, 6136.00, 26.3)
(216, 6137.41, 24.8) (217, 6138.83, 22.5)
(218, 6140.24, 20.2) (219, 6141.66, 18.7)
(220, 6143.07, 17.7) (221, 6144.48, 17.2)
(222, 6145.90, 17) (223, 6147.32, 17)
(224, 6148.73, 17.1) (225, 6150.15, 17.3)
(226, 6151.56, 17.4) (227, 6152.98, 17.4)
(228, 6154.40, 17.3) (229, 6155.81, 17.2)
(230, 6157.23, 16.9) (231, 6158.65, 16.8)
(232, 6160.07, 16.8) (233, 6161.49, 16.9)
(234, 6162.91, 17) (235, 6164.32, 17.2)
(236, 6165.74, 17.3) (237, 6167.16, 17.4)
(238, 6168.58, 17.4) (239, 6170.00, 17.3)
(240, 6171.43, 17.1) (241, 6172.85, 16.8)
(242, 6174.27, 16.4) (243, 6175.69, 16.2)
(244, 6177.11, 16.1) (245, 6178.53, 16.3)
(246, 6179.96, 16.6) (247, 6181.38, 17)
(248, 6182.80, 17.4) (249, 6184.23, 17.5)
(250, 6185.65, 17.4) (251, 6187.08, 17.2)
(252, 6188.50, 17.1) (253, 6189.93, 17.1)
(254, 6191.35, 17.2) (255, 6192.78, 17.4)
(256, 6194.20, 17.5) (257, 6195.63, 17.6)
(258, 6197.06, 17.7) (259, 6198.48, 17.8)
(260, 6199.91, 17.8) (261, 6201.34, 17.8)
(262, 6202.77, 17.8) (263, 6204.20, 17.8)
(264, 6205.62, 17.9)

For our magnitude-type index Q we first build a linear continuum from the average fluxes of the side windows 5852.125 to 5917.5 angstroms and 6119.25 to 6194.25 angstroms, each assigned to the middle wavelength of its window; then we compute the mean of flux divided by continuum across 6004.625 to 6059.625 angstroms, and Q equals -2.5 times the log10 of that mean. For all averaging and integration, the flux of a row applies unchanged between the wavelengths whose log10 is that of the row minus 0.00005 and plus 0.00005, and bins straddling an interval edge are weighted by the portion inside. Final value 0.053 mag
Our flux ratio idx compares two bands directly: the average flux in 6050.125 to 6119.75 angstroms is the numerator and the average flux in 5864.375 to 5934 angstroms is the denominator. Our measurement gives 1.0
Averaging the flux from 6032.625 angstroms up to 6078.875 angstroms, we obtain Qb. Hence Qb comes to 18.3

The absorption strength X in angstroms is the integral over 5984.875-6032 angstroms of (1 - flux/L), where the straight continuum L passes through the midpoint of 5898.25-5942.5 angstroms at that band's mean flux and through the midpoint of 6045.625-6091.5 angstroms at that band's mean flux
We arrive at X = 2.3 angstroms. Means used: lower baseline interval 17.3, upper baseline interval 18.4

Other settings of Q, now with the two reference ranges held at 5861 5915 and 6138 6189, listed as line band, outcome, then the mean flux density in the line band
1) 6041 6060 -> -0.035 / 18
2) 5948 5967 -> -0.249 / 22.1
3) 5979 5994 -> 0.040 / 16.9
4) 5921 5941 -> 0.050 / 16.8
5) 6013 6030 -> 0.055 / 16.6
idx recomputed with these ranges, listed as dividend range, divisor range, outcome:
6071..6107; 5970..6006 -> 1.06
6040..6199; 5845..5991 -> 1.01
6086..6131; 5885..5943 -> 1.00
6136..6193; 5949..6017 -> 0.96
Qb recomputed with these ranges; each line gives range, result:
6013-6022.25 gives 16.5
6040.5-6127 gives 17.7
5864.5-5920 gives 17.5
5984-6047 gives 17.1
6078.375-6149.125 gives 18.3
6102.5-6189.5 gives 17.8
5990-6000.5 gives 17.5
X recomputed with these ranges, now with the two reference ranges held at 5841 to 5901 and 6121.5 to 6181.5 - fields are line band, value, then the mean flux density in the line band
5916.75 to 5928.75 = 0.8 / 16.7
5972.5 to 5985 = 1.1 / 16.5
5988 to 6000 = 0.6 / 17.3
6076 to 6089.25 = 0.3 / 18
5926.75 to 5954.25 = 1.4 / 17.1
